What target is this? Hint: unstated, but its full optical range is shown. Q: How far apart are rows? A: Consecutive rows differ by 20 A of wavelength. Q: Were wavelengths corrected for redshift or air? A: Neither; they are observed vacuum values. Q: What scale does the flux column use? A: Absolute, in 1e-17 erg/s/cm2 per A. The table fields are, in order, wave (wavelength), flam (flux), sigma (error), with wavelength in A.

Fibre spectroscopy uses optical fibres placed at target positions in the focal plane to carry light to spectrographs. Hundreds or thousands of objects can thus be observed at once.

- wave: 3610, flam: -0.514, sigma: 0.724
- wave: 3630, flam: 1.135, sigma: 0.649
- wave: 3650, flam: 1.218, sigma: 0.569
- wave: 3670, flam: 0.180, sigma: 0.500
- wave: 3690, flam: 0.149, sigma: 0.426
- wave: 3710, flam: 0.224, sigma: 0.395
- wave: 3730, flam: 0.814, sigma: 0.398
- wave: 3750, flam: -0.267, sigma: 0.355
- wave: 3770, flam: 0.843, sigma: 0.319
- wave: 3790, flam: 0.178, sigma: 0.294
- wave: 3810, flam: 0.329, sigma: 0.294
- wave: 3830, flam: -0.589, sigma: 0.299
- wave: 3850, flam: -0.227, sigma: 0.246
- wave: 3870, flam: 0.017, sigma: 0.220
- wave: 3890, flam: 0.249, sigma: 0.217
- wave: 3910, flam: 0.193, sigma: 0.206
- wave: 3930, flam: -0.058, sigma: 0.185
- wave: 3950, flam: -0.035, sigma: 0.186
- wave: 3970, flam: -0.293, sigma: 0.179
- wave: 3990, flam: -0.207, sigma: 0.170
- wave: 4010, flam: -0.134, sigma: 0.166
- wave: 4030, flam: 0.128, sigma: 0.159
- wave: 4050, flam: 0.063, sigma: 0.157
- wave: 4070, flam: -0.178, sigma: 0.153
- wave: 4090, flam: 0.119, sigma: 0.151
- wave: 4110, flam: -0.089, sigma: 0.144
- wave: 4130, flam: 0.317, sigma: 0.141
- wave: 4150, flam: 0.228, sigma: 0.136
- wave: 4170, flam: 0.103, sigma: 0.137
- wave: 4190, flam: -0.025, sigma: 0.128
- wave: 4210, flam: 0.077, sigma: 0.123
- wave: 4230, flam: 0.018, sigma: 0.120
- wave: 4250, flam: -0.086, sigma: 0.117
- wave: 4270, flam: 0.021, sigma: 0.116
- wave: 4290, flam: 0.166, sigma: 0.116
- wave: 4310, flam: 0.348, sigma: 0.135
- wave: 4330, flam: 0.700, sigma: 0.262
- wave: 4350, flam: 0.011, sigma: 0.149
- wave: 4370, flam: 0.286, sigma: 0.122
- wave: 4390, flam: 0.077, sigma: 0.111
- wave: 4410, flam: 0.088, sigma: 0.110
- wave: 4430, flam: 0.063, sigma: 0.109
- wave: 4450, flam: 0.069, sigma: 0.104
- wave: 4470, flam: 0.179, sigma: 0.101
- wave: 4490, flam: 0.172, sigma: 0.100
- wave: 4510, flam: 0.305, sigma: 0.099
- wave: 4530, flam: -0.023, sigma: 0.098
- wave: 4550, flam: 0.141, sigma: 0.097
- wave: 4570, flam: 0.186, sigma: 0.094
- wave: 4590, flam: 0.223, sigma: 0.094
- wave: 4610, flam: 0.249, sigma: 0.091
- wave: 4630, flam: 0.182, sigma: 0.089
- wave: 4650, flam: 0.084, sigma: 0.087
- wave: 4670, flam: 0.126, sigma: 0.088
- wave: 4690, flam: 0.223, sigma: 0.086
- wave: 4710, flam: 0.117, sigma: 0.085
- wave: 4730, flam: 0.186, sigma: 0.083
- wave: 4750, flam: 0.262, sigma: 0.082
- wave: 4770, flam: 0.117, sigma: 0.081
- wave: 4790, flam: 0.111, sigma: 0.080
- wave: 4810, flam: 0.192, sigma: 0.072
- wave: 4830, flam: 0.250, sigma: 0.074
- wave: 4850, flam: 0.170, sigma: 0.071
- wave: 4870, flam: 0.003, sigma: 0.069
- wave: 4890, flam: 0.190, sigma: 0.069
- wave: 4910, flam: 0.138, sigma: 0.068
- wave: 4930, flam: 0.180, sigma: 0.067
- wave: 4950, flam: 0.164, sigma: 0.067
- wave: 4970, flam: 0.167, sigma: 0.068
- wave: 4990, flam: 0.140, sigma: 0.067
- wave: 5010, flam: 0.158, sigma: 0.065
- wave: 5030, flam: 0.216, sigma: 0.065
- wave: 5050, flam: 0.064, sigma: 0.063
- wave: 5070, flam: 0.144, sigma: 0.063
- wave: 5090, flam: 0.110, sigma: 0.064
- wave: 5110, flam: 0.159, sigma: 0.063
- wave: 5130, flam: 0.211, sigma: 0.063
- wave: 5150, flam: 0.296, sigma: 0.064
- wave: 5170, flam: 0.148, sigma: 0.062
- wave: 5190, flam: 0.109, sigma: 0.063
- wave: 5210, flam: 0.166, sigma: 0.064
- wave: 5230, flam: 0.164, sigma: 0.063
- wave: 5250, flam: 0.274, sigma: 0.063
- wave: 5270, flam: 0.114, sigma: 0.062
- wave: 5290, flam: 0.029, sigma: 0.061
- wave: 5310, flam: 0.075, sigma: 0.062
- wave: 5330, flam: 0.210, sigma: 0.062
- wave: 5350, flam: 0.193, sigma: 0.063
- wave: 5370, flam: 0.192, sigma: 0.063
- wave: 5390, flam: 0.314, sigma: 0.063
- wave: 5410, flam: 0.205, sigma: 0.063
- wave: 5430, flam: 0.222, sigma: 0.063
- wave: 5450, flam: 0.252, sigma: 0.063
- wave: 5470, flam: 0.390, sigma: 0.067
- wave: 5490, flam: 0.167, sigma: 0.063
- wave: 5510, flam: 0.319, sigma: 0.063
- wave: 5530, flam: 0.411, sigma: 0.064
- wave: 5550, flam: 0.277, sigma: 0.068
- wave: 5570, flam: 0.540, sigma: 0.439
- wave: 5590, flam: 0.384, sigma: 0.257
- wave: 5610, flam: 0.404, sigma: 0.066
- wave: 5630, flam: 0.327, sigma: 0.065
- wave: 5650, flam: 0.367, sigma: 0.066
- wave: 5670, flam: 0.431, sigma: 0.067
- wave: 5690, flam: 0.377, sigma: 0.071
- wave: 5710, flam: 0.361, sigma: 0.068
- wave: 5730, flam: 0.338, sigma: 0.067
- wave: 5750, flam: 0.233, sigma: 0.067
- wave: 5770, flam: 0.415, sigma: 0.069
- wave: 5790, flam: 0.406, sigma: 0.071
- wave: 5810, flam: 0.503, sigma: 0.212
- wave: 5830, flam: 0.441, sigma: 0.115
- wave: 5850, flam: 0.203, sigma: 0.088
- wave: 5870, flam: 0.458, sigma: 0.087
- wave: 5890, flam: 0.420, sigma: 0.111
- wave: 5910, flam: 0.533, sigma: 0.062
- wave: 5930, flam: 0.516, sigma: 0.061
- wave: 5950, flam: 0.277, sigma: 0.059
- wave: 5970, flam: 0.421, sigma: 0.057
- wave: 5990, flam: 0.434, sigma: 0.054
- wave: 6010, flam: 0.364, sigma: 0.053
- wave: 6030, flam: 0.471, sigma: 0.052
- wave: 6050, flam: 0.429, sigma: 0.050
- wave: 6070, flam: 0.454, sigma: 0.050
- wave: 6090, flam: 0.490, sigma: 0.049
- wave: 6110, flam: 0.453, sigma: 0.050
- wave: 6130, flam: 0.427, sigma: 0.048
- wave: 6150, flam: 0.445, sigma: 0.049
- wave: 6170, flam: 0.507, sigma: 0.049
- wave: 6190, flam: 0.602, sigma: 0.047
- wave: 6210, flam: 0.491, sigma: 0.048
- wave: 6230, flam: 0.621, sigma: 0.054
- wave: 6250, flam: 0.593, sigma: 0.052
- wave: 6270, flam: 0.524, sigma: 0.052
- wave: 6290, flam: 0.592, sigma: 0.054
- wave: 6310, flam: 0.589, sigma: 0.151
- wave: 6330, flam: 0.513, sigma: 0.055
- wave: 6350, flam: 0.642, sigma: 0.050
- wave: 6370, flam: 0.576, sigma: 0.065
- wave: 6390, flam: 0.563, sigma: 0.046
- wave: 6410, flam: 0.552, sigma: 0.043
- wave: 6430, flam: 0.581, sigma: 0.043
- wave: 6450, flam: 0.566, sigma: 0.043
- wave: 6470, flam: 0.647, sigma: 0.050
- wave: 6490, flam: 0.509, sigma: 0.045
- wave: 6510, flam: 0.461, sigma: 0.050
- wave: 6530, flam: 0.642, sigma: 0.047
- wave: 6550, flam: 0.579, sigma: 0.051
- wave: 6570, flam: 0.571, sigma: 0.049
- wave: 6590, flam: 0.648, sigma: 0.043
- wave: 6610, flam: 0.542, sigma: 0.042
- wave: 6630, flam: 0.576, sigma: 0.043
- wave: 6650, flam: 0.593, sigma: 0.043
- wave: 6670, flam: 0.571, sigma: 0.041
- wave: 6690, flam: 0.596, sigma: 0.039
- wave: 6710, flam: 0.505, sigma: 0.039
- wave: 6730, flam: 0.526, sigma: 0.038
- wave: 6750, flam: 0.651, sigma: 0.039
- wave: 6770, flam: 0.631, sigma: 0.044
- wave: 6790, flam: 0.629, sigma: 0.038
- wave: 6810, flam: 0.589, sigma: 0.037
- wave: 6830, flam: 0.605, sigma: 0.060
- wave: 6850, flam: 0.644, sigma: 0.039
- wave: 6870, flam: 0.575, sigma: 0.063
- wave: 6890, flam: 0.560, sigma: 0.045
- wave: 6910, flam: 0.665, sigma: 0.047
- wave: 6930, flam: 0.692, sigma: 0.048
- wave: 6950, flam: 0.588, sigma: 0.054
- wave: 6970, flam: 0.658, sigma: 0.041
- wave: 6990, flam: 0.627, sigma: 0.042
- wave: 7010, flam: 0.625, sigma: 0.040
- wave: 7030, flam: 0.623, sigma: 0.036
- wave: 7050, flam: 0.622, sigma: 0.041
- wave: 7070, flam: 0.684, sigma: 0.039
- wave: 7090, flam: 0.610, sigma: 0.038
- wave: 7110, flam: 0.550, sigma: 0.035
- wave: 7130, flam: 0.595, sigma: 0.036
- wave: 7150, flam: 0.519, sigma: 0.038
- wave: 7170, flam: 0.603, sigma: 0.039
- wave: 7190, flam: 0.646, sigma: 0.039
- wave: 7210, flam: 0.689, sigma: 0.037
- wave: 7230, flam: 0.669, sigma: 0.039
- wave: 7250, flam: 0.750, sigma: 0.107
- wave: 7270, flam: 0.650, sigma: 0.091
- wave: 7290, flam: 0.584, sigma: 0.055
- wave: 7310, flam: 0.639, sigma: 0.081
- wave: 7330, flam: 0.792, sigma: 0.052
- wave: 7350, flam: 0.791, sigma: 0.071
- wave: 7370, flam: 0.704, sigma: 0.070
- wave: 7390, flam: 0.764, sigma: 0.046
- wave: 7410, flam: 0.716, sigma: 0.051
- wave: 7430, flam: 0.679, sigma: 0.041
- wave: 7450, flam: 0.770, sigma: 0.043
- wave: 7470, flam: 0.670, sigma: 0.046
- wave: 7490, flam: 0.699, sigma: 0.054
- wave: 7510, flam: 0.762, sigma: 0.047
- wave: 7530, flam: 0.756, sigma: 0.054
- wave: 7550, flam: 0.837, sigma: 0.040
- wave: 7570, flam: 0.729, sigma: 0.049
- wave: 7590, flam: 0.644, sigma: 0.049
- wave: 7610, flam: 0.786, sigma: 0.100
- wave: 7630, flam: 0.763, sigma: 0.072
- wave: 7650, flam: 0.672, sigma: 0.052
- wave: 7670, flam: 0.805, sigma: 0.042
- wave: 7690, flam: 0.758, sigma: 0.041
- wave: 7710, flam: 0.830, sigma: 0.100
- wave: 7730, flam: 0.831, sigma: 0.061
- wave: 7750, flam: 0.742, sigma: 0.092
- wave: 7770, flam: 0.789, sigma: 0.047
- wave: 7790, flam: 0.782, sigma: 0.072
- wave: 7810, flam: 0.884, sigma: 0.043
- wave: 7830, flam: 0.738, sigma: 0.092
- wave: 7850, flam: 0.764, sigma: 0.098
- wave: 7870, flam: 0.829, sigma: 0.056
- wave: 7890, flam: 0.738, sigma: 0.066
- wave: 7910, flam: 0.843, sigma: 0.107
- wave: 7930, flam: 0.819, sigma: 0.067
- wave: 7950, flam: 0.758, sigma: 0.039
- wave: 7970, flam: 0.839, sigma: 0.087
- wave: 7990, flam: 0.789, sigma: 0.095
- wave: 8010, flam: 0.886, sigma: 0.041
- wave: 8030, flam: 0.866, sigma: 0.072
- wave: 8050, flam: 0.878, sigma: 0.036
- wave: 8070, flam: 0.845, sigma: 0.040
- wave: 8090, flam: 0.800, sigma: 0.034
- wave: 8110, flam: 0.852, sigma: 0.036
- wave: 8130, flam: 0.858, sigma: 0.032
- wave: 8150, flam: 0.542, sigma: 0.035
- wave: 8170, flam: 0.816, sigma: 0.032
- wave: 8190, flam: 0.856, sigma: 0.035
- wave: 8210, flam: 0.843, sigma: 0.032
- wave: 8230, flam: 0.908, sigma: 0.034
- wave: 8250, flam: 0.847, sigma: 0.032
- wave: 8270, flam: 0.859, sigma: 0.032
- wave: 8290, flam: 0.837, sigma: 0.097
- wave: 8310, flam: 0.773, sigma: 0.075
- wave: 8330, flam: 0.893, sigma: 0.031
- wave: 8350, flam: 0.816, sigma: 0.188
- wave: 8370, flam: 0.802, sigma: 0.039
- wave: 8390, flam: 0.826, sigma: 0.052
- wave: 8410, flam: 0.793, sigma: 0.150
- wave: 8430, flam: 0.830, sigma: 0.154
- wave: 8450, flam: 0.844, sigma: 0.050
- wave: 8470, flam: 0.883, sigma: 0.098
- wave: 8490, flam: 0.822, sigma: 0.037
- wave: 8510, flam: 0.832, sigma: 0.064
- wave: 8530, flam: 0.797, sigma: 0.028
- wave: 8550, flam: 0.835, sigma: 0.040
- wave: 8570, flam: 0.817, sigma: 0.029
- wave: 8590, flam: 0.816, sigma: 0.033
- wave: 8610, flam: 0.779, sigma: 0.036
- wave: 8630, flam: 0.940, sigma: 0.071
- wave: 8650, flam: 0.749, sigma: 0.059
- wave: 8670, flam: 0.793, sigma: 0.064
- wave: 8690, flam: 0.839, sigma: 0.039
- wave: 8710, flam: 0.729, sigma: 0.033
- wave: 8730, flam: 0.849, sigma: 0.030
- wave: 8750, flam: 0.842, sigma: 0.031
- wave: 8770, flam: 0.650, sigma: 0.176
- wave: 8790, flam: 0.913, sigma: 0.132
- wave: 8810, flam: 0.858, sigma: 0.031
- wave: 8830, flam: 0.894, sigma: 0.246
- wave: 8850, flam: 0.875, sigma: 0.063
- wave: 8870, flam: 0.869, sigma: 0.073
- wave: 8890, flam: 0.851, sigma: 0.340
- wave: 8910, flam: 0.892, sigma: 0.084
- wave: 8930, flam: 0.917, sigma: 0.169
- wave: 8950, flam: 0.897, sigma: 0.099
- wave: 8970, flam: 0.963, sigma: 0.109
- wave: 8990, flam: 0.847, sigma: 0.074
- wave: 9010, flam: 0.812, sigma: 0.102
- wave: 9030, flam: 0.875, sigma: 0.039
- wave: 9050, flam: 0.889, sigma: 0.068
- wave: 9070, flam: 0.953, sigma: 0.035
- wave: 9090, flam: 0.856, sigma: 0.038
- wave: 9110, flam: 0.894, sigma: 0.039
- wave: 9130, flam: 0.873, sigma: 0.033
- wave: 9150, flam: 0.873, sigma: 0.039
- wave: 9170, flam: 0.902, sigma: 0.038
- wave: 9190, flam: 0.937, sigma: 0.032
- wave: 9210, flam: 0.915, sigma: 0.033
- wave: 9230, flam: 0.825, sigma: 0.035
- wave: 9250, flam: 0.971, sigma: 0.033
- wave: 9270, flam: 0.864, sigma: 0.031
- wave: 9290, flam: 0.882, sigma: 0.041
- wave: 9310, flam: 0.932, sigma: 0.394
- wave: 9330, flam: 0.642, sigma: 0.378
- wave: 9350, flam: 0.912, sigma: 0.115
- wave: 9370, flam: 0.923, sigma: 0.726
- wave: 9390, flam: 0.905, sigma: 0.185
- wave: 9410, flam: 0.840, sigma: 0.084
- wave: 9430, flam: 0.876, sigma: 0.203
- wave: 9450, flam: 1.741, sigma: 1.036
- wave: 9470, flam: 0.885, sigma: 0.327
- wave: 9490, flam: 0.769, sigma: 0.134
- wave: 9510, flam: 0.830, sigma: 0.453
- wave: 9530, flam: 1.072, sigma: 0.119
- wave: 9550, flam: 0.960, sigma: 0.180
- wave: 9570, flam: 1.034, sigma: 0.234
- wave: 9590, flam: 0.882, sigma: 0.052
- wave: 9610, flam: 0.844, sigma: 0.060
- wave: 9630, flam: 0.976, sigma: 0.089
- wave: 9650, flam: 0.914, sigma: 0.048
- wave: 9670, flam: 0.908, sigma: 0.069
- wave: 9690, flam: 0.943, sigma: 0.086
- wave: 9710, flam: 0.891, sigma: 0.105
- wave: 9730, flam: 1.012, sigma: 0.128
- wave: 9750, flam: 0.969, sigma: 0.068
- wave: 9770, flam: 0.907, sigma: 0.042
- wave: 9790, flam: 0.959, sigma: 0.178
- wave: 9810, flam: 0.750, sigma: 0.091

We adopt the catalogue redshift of 0.382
